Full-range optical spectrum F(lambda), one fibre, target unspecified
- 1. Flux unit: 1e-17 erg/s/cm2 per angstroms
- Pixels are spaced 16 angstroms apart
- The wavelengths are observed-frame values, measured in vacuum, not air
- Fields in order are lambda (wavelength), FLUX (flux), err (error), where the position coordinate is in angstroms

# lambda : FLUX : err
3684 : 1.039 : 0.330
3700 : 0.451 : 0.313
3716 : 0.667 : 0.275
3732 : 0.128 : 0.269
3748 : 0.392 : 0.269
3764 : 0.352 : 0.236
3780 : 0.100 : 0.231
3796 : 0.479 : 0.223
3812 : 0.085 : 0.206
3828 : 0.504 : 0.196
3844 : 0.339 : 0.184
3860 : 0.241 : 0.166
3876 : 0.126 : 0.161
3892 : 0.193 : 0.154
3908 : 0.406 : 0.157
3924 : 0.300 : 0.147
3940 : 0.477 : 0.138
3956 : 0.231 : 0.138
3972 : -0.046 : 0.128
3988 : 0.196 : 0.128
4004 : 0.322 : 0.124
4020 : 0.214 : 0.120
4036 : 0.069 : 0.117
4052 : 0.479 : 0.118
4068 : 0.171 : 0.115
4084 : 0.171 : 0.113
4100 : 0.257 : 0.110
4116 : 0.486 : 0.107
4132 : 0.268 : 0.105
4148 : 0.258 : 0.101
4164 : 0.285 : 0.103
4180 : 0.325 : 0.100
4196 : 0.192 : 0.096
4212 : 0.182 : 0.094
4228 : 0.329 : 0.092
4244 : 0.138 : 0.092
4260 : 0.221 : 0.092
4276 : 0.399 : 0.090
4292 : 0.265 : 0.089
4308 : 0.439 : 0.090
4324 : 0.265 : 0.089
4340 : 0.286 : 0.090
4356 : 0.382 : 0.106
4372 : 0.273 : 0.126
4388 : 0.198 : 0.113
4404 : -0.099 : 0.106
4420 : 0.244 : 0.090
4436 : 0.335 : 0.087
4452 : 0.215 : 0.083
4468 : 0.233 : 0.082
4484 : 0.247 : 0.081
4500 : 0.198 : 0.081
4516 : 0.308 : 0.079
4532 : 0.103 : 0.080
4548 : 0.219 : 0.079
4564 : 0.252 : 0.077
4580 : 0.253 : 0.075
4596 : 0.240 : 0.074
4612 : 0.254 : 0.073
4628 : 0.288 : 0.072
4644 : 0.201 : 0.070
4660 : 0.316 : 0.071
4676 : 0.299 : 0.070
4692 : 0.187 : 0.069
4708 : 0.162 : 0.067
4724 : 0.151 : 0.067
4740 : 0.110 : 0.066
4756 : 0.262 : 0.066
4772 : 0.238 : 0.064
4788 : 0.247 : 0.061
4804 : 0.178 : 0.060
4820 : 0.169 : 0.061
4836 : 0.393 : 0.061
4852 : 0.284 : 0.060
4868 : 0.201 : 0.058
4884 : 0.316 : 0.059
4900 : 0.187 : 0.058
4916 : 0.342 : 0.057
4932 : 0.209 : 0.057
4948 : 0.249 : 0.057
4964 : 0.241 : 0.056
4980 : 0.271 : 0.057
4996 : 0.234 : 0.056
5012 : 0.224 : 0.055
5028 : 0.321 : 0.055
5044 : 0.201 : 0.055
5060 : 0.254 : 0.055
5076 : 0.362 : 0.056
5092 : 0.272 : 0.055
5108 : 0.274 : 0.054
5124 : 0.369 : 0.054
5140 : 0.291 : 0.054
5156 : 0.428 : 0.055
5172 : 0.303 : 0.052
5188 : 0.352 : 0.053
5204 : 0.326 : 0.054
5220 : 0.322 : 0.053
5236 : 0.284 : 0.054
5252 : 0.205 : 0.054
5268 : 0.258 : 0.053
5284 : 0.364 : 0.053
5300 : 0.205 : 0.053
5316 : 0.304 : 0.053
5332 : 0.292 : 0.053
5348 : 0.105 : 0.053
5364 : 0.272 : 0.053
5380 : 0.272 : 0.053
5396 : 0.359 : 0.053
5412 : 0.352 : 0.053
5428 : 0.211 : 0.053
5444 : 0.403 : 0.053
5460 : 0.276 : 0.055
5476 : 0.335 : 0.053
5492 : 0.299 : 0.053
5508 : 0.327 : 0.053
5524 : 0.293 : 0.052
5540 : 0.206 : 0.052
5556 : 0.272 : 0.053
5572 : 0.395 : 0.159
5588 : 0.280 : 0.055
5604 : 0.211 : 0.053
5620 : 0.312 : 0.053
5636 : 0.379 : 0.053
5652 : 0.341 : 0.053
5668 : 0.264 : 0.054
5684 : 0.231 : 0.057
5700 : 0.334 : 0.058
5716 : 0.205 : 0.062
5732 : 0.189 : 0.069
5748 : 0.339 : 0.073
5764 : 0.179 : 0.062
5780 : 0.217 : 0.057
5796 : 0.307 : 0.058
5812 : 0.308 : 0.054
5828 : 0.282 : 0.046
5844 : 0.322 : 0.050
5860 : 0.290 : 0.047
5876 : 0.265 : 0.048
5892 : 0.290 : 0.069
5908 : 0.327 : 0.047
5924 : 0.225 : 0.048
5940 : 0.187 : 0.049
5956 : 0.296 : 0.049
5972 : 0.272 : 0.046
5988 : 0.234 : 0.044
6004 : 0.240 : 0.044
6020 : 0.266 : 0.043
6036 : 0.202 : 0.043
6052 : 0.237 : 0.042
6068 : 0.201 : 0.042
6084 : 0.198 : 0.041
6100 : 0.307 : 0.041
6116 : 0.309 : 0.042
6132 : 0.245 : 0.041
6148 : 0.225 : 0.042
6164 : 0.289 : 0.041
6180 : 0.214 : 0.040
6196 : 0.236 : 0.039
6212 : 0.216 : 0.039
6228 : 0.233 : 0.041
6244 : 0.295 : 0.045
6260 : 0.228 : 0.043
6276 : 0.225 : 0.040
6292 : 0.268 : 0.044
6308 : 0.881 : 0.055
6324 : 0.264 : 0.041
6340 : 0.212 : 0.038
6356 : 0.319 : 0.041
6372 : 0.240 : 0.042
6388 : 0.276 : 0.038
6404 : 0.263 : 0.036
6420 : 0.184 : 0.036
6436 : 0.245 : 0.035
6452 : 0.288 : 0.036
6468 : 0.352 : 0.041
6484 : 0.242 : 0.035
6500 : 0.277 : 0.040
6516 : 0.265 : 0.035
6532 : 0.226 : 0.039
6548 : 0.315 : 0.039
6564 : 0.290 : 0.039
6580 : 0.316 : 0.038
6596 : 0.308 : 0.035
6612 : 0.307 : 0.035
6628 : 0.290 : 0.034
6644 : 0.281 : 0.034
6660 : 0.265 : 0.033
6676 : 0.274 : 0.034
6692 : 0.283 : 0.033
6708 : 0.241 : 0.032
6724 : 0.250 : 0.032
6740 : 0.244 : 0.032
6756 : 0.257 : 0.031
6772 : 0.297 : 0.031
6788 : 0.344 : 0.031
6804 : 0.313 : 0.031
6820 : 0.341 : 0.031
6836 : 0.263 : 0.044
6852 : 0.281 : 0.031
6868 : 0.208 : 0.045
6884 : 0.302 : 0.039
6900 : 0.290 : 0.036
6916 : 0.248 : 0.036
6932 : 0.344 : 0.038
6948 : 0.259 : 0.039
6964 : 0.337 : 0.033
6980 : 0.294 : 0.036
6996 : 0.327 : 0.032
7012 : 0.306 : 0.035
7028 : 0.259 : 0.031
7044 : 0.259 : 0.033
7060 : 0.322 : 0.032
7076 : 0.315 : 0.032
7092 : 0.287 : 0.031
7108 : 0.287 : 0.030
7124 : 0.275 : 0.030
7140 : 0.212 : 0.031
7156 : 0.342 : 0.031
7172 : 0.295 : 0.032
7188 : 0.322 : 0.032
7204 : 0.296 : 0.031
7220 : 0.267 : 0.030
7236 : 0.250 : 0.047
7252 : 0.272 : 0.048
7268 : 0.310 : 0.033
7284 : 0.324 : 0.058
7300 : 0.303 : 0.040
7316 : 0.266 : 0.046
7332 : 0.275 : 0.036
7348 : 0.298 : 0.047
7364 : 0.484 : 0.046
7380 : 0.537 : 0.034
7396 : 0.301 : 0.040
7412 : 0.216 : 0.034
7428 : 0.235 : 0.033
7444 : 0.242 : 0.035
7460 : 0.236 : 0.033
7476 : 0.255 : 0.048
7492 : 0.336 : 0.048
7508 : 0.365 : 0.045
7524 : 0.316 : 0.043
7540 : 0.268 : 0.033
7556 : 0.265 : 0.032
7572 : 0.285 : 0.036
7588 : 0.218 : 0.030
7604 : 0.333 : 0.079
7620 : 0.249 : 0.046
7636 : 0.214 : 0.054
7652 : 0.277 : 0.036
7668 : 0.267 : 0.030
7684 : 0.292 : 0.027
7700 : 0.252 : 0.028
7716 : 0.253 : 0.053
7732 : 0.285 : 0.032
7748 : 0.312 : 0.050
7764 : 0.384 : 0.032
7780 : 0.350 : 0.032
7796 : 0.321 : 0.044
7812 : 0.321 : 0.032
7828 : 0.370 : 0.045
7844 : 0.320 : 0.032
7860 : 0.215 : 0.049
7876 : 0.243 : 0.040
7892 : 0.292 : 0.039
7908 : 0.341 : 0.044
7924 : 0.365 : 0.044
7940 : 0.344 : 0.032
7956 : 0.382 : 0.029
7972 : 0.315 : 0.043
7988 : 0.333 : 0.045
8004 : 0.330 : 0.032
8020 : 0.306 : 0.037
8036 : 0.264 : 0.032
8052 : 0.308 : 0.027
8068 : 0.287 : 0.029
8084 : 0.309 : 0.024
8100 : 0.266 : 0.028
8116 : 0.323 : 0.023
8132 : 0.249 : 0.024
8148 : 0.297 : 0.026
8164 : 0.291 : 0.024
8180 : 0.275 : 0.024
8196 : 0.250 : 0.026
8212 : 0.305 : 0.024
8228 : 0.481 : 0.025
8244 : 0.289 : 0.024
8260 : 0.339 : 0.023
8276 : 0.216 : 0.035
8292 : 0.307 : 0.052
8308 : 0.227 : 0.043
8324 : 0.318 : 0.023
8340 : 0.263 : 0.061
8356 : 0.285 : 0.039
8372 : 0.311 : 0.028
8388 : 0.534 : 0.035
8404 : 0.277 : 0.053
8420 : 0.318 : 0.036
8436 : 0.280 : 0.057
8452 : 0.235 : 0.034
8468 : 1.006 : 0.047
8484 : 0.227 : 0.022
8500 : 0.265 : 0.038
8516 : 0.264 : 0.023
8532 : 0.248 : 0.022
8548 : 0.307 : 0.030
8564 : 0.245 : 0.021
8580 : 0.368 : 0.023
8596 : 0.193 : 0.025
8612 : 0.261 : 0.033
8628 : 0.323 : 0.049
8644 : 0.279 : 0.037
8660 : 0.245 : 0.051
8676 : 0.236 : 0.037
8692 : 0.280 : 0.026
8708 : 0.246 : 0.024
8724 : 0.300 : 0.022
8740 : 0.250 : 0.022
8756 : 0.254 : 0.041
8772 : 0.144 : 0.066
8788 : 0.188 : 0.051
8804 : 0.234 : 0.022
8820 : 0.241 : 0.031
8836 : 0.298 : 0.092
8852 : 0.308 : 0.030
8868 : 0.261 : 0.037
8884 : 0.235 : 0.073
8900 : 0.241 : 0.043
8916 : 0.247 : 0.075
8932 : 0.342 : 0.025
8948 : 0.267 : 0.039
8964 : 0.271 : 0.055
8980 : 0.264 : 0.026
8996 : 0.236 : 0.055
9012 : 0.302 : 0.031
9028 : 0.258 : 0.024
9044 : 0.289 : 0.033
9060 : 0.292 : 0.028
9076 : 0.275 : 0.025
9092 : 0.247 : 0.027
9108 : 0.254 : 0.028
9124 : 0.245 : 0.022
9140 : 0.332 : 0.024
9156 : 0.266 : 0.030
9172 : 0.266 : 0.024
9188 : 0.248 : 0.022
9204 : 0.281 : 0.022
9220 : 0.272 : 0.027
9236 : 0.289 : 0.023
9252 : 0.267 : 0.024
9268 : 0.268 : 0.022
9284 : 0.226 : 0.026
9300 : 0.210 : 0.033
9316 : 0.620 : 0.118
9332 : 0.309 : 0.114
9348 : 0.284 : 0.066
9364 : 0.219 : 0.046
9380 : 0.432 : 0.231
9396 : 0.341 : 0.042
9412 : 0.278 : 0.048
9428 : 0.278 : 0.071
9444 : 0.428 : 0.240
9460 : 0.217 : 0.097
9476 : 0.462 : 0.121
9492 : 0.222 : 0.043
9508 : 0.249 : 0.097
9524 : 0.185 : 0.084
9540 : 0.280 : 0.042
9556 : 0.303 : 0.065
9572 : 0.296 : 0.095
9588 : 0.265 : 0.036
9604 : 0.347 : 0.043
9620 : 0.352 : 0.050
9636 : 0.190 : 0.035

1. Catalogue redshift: 0.691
